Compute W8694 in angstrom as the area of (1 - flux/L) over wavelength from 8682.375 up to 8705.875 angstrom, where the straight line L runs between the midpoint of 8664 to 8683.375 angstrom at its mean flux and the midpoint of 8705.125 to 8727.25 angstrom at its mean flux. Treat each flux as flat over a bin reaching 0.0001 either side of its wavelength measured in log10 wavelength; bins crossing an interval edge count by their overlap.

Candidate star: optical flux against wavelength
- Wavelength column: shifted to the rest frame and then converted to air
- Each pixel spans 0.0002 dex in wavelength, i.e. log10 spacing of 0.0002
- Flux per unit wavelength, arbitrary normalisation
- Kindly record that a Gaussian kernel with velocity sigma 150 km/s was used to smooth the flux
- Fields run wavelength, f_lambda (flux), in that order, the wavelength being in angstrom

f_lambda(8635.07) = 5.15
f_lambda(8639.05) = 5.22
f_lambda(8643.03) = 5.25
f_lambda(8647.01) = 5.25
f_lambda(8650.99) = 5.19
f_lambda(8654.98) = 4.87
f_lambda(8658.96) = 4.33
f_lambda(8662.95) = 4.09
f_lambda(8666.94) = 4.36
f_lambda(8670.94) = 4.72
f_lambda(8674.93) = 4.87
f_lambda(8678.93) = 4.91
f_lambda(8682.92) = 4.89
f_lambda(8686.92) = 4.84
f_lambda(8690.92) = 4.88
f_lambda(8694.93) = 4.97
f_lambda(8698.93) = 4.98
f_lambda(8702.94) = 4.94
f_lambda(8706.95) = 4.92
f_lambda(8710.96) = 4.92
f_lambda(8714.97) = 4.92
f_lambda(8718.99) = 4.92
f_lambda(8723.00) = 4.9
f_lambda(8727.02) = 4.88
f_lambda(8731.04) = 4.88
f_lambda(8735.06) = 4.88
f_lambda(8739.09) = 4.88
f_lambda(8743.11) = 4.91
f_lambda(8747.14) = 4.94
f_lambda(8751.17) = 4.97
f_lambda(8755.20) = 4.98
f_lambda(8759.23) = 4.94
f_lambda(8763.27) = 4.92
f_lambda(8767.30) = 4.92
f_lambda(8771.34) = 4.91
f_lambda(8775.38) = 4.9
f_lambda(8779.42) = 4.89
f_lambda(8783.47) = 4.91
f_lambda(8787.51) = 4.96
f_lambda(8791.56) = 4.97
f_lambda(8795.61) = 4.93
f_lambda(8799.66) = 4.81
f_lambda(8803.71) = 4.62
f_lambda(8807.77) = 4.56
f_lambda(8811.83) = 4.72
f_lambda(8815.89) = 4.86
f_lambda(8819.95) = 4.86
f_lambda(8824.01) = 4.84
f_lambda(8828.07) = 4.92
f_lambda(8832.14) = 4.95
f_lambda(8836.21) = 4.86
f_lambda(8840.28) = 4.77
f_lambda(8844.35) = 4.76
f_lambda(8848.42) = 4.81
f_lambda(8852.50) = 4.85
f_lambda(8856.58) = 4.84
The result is -0.6 angstrom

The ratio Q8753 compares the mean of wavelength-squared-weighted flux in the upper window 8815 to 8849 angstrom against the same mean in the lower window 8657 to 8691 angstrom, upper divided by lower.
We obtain 1.1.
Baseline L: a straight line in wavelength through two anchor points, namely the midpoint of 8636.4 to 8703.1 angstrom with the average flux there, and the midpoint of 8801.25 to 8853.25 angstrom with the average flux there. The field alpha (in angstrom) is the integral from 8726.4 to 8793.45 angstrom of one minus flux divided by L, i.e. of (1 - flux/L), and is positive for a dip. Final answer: -1.4 angstrom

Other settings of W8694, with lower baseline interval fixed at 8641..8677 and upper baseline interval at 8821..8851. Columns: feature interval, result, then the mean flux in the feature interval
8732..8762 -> -0.7 angstrom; 4.93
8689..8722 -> -1.0 angstrom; 4.93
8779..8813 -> 0.1 angstrom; 4.82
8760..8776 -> -0.3 angstrom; 4.92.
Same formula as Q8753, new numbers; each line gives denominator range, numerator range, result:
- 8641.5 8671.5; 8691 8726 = 1.05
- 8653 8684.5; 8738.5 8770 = 1.09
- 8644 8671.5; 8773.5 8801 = 1.08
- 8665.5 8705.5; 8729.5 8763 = 1.03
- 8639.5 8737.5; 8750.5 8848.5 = 1.03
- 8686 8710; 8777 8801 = 1.02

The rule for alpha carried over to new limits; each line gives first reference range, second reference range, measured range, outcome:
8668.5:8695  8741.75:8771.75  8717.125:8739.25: 0.07 angstrom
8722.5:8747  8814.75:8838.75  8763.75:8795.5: -0.24 angstrom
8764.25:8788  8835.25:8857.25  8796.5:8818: 0.63 angstrom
